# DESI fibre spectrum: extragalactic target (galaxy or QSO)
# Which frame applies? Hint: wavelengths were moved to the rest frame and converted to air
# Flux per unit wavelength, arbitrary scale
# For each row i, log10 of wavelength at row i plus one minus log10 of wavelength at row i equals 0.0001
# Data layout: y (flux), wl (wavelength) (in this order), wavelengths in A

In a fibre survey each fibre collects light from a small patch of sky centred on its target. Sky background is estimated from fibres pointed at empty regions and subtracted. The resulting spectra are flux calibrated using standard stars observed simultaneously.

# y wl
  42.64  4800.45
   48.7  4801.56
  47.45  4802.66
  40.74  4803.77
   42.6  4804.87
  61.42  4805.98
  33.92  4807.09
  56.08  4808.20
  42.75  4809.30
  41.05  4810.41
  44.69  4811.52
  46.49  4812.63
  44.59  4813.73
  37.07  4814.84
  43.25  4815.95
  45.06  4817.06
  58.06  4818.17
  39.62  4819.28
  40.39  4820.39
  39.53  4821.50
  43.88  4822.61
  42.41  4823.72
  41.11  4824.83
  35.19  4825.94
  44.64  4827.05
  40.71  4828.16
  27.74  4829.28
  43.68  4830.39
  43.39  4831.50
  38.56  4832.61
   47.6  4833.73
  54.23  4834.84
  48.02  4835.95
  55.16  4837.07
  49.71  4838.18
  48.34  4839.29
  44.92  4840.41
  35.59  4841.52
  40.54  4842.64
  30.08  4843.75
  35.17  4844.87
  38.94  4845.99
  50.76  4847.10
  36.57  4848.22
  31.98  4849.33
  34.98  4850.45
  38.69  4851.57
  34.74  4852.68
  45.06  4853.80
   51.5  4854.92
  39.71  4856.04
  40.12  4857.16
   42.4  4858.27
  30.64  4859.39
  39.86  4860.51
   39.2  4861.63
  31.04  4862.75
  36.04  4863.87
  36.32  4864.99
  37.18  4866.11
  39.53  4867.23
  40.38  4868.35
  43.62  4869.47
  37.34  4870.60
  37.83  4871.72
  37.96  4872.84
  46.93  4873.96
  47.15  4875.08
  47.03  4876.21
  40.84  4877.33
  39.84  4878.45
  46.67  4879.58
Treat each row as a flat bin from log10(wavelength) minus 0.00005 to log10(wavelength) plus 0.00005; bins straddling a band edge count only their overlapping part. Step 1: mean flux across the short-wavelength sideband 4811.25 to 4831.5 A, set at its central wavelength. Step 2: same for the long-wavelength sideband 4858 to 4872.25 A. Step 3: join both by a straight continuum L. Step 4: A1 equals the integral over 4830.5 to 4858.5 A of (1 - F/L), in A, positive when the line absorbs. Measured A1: -1.75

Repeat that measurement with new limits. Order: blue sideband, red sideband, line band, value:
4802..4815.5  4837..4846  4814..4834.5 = 0.7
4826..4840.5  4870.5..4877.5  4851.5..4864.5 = 1.3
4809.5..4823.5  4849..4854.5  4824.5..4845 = -1.0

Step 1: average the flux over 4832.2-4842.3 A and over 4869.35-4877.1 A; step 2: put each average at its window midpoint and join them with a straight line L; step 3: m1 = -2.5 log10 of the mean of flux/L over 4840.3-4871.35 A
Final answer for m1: 0.156 mag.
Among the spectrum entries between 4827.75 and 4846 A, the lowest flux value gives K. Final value 27.74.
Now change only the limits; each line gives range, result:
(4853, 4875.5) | 30.64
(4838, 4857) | 30.08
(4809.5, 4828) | 35.19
